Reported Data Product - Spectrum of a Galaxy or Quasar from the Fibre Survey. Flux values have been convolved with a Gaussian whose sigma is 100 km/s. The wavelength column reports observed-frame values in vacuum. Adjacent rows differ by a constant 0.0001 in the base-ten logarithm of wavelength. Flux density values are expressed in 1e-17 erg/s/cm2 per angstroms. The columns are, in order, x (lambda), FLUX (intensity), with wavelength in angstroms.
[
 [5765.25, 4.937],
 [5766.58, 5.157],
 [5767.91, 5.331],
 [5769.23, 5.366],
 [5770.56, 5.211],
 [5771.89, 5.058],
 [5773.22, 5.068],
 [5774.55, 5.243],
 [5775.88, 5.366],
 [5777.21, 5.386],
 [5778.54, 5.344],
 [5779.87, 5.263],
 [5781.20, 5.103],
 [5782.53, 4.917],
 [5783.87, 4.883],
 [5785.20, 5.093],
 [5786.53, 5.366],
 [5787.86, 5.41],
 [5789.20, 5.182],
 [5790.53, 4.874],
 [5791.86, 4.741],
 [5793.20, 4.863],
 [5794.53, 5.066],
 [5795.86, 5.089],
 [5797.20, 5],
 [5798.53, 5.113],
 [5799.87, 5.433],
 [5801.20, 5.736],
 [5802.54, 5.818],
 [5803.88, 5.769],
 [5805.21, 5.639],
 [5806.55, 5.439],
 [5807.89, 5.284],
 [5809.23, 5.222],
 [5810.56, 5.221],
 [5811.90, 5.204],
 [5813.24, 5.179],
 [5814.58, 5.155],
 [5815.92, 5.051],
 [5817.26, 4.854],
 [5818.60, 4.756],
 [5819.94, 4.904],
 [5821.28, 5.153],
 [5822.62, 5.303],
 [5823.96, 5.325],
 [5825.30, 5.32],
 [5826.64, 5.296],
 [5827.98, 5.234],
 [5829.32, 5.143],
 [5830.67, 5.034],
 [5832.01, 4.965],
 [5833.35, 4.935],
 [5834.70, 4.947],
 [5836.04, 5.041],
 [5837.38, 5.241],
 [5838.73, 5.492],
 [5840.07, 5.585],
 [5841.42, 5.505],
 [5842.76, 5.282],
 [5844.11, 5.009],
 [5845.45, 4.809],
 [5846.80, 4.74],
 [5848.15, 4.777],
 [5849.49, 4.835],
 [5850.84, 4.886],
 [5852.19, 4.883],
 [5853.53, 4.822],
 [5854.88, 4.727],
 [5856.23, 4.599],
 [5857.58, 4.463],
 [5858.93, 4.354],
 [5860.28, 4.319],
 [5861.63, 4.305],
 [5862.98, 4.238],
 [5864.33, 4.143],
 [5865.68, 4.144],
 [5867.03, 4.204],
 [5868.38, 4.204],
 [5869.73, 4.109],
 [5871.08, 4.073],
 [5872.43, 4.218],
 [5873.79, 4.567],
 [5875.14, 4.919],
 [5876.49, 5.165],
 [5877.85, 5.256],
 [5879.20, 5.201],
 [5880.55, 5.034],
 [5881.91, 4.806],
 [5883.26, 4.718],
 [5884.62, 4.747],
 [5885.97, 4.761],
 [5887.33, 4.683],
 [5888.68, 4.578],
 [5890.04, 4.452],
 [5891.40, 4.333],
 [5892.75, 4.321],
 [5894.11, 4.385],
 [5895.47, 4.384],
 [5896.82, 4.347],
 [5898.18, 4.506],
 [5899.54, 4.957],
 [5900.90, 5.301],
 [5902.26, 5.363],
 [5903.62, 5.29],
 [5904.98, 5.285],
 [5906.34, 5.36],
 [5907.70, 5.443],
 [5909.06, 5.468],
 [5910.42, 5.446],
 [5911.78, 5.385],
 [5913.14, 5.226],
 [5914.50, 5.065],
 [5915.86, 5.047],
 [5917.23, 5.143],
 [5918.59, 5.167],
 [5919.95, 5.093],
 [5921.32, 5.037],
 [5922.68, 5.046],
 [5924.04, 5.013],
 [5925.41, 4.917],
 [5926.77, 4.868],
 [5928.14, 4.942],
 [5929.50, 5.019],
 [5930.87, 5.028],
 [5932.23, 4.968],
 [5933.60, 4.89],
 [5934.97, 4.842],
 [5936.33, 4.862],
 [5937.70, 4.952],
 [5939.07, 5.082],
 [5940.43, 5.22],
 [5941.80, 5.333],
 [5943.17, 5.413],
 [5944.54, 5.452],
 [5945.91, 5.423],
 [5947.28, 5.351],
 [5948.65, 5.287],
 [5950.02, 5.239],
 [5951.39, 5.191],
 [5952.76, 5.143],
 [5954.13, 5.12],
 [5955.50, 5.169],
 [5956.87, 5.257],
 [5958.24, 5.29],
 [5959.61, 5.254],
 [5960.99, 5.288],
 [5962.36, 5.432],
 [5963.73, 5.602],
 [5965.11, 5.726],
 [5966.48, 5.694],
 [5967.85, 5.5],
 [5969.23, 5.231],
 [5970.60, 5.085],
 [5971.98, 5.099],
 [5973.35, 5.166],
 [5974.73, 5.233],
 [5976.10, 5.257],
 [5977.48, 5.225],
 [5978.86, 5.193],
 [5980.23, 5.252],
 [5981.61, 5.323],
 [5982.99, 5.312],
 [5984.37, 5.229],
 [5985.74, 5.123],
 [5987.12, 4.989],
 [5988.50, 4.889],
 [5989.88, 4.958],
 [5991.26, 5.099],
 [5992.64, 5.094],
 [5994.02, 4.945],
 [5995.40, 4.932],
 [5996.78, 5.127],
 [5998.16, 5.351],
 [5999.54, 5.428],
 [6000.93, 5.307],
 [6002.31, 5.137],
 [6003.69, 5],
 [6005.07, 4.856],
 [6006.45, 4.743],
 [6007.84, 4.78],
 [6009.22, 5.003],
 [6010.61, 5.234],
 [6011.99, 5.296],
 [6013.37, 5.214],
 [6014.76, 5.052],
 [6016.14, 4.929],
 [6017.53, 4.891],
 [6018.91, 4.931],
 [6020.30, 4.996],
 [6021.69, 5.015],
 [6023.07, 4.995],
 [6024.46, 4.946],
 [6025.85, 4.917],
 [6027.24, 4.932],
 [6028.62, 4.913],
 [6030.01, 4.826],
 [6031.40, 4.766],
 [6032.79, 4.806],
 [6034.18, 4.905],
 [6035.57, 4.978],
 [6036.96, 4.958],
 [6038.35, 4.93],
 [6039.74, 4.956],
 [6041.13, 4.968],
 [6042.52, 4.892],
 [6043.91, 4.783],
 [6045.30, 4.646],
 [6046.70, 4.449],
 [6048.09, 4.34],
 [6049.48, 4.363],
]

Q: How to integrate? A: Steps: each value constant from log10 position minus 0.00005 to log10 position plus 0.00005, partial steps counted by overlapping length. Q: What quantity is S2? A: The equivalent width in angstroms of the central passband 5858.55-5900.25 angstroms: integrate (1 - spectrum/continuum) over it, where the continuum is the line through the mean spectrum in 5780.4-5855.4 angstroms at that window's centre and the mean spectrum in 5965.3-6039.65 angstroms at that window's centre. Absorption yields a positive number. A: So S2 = 4.77 angstroms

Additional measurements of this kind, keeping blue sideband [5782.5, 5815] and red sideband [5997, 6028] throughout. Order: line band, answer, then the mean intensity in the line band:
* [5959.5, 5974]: -0.83 angstroms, 5.38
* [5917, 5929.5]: 0.25 angstroms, 5.02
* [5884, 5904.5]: 1.79 angstroms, 4.7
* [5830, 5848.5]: 0.34 angstroms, 5.1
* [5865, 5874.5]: 1.75 angstroms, 4.22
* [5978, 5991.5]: -0.19 angstroms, 5.14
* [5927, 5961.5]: -0.35 angstroms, 5.16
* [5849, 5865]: 1.97 angstroms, 4.54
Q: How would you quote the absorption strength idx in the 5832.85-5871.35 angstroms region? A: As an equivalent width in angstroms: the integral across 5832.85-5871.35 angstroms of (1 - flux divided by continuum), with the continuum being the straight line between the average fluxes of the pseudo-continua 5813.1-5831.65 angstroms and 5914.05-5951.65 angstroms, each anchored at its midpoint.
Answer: 3.0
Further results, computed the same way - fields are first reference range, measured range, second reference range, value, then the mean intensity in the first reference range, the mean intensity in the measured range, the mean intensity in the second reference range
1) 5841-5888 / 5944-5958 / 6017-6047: -1.4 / 4.67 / 5.26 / 4.89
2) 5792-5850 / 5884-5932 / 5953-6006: 2.2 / 5.18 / 4.96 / 5.21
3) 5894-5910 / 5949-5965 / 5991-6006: -0.7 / 5.04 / 5.29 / 5.11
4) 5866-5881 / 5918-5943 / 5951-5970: 0.4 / 4.62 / 5.02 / 5.35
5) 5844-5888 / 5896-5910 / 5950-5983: -0.7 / 4.62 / 5.13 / 5.29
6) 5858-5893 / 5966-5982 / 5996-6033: -1.3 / 4.54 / 5.27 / 5.02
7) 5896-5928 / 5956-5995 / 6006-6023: -1.5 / 5.11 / 5.24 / 5.01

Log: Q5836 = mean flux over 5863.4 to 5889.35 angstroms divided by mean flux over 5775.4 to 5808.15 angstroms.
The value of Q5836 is 0.88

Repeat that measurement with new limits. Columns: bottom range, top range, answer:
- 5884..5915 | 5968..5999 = 1.05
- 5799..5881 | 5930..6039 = 1.03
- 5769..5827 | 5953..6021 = 0.99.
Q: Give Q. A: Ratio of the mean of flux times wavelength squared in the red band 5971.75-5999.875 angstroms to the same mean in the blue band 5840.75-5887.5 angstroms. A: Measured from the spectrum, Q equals 1.1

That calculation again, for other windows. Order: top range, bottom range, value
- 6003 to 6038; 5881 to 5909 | 1.07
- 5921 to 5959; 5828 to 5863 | 1.08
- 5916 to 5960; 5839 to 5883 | 1.12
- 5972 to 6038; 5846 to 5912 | 1.12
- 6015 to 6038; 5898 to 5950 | 0.99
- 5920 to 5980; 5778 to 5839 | 1.05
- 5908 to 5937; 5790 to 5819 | 1.01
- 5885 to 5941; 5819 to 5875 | 1.06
